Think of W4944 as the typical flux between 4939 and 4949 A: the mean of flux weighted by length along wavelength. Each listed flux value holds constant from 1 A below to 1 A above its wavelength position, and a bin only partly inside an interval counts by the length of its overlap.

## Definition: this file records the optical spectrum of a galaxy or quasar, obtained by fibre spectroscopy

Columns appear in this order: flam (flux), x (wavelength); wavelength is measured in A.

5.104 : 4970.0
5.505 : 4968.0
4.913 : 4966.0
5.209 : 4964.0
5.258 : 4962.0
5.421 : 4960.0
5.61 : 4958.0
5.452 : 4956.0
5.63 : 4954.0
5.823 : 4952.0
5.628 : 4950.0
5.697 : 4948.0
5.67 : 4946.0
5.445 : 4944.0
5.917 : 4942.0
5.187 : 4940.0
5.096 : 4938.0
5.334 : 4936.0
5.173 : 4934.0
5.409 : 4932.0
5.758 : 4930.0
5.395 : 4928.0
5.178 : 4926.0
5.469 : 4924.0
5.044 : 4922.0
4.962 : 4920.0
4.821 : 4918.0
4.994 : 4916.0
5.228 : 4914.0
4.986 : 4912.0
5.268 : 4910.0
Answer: 5.58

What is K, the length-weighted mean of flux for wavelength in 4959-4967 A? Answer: 5.2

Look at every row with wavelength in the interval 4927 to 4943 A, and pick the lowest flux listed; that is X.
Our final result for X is 5.096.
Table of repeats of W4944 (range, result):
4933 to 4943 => 5.34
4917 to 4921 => 4.89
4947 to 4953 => 5.72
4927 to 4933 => 5.52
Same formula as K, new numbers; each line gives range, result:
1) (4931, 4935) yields 5.29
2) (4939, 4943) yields 5.55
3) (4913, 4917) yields 5.11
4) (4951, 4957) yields 5.64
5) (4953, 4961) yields 5.53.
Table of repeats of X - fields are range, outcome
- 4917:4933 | 4.821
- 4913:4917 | 4.994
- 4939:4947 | 5.187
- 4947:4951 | 5.628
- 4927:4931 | 5.395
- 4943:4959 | 5.445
